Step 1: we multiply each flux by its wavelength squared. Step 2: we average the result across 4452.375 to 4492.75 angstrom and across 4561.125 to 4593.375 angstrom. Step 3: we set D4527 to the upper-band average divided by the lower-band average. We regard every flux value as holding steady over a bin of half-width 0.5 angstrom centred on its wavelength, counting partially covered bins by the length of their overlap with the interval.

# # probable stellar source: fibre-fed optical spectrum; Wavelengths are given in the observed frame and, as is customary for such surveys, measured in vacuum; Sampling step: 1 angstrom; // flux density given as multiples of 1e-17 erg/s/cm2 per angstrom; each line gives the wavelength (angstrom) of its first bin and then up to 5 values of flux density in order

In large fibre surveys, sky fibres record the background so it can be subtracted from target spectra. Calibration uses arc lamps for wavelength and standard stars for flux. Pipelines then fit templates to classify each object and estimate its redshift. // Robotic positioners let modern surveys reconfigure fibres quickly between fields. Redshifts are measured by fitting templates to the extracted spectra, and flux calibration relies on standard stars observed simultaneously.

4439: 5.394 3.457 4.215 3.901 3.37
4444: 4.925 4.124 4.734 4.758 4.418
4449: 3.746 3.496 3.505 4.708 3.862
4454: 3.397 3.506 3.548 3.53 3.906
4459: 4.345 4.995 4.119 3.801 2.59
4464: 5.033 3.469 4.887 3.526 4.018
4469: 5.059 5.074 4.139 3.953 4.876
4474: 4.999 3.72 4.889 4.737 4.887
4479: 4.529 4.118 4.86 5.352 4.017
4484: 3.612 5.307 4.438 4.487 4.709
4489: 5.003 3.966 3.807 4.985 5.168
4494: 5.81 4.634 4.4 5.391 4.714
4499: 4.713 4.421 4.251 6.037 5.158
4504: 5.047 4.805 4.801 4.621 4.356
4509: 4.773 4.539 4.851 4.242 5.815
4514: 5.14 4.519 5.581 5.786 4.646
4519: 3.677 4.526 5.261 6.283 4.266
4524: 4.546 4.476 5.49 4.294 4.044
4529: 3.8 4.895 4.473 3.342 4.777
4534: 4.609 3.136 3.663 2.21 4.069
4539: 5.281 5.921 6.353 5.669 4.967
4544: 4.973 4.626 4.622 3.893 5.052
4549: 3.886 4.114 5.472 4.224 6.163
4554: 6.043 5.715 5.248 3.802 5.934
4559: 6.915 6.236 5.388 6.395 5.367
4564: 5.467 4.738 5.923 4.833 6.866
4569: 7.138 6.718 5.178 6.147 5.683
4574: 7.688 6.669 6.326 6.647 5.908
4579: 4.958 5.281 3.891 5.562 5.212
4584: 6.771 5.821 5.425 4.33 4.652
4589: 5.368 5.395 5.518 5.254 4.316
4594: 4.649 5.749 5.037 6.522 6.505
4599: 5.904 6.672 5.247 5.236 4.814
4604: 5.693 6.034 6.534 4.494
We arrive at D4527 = 1.38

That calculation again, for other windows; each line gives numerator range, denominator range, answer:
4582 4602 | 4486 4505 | 1.19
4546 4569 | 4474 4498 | 1.19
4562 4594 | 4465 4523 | 1.24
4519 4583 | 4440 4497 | 1.24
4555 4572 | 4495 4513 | 1.23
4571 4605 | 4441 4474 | 1.44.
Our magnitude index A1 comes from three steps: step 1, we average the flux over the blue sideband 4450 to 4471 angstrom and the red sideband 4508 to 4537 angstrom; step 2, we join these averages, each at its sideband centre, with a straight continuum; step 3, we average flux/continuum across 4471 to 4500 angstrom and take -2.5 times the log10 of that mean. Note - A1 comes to -0.09 mag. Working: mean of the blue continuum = 4.03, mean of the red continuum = 4.58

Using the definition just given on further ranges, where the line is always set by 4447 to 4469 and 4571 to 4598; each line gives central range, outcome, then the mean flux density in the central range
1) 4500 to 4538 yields 0.029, 4.6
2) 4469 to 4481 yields -0.097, 4.57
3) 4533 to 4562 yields 0.034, 4.96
